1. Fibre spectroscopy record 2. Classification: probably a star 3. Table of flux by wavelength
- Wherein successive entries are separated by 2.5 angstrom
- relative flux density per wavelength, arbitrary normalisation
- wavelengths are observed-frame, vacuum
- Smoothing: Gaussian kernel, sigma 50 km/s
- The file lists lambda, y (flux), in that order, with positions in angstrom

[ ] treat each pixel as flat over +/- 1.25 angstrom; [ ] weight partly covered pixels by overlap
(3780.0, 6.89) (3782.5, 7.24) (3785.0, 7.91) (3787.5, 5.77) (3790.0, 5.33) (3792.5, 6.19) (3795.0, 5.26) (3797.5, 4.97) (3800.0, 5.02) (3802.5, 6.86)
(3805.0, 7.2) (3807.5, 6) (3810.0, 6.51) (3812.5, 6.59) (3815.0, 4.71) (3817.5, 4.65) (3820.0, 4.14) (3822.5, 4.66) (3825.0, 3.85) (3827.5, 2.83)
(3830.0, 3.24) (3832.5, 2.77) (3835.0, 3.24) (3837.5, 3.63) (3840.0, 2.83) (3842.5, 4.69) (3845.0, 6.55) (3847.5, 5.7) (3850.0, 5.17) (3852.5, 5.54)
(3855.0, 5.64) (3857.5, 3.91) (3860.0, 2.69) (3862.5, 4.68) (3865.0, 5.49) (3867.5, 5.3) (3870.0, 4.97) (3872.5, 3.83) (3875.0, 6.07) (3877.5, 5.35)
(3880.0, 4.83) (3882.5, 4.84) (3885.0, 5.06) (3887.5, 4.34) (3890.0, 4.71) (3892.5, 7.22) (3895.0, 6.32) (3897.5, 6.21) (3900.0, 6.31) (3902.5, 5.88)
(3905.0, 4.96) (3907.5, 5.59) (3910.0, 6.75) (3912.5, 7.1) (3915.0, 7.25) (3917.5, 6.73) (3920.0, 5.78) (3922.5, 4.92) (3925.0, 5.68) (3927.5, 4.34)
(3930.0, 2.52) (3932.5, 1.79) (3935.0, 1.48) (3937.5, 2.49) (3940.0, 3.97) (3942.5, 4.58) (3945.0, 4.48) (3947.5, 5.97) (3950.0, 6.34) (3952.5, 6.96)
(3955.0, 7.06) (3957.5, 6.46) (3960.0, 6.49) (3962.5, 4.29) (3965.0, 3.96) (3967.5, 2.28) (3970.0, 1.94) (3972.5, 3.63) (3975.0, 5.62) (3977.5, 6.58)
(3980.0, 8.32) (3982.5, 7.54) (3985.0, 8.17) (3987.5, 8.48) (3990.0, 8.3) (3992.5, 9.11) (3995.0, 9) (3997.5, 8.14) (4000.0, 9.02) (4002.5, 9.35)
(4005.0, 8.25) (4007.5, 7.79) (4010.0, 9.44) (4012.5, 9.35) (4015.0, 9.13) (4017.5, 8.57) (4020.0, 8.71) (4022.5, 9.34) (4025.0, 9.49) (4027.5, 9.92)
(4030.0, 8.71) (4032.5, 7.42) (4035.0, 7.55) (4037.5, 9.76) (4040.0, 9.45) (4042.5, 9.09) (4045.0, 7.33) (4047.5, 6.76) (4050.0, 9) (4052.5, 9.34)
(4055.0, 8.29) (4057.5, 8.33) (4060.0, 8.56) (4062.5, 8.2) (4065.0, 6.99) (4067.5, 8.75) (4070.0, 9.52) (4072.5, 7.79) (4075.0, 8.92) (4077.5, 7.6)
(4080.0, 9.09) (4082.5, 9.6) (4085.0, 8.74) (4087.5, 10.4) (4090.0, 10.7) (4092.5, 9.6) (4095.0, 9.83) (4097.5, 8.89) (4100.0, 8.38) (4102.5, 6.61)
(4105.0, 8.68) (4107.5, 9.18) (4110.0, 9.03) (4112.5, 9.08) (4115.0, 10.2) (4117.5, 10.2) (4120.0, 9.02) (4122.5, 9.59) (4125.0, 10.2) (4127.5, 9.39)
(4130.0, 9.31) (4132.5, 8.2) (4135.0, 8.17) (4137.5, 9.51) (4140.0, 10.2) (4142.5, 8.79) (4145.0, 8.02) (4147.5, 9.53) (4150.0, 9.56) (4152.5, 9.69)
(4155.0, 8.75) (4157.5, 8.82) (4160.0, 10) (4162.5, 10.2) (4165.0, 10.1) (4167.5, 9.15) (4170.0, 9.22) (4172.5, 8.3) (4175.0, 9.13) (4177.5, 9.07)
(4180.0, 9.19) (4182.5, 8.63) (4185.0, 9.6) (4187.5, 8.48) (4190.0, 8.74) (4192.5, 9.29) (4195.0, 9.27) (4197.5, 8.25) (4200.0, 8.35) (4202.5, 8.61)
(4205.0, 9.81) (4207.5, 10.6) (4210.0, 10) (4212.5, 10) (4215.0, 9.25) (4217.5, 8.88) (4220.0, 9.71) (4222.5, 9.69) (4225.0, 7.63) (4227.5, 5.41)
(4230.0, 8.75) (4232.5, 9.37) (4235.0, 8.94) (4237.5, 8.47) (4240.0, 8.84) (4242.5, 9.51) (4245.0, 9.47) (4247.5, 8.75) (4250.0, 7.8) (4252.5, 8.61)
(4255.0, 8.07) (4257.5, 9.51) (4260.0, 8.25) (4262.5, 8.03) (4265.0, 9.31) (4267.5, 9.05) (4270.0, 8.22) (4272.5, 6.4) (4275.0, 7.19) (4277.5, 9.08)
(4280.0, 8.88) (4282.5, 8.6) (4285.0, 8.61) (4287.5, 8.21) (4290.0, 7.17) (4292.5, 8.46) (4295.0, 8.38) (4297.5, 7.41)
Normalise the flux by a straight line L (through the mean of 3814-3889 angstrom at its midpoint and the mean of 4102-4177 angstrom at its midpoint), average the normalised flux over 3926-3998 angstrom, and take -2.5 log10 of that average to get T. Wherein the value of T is 0.16 mag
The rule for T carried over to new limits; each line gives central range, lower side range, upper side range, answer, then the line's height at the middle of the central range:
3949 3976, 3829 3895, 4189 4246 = 0.19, 5.94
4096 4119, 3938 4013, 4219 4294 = -0.19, 7.49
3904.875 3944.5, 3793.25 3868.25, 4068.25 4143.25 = 0.30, 6.3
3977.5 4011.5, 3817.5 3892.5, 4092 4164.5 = -0.22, 6.92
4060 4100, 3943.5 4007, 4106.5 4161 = -0.07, 8.39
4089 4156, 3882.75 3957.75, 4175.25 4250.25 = -0.18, 7.83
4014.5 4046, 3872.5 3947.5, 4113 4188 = -0.22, 7.18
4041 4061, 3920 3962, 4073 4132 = -0.08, 7.78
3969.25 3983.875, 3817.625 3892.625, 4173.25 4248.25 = 0.06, 6.07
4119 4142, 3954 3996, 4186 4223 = -0.12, 8.3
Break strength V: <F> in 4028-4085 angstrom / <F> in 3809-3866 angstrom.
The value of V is 1.89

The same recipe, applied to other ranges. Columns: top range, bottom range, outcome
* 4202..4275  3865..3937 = 1.69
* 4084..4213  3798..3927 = 1.78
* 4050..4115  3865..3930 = 1.59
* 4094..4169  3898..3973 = 1.86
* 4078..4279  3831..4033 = 1.51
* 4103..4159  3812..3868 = 2.08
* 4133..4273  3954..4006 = 1.33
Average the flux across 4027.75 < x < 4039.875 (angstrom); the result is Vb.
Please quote 8.59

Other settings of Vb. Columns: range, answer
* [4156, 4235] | 9.08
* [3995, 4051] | 8.71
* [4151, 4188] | 9.24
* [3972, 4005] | 7.9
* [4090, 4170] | 9.25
